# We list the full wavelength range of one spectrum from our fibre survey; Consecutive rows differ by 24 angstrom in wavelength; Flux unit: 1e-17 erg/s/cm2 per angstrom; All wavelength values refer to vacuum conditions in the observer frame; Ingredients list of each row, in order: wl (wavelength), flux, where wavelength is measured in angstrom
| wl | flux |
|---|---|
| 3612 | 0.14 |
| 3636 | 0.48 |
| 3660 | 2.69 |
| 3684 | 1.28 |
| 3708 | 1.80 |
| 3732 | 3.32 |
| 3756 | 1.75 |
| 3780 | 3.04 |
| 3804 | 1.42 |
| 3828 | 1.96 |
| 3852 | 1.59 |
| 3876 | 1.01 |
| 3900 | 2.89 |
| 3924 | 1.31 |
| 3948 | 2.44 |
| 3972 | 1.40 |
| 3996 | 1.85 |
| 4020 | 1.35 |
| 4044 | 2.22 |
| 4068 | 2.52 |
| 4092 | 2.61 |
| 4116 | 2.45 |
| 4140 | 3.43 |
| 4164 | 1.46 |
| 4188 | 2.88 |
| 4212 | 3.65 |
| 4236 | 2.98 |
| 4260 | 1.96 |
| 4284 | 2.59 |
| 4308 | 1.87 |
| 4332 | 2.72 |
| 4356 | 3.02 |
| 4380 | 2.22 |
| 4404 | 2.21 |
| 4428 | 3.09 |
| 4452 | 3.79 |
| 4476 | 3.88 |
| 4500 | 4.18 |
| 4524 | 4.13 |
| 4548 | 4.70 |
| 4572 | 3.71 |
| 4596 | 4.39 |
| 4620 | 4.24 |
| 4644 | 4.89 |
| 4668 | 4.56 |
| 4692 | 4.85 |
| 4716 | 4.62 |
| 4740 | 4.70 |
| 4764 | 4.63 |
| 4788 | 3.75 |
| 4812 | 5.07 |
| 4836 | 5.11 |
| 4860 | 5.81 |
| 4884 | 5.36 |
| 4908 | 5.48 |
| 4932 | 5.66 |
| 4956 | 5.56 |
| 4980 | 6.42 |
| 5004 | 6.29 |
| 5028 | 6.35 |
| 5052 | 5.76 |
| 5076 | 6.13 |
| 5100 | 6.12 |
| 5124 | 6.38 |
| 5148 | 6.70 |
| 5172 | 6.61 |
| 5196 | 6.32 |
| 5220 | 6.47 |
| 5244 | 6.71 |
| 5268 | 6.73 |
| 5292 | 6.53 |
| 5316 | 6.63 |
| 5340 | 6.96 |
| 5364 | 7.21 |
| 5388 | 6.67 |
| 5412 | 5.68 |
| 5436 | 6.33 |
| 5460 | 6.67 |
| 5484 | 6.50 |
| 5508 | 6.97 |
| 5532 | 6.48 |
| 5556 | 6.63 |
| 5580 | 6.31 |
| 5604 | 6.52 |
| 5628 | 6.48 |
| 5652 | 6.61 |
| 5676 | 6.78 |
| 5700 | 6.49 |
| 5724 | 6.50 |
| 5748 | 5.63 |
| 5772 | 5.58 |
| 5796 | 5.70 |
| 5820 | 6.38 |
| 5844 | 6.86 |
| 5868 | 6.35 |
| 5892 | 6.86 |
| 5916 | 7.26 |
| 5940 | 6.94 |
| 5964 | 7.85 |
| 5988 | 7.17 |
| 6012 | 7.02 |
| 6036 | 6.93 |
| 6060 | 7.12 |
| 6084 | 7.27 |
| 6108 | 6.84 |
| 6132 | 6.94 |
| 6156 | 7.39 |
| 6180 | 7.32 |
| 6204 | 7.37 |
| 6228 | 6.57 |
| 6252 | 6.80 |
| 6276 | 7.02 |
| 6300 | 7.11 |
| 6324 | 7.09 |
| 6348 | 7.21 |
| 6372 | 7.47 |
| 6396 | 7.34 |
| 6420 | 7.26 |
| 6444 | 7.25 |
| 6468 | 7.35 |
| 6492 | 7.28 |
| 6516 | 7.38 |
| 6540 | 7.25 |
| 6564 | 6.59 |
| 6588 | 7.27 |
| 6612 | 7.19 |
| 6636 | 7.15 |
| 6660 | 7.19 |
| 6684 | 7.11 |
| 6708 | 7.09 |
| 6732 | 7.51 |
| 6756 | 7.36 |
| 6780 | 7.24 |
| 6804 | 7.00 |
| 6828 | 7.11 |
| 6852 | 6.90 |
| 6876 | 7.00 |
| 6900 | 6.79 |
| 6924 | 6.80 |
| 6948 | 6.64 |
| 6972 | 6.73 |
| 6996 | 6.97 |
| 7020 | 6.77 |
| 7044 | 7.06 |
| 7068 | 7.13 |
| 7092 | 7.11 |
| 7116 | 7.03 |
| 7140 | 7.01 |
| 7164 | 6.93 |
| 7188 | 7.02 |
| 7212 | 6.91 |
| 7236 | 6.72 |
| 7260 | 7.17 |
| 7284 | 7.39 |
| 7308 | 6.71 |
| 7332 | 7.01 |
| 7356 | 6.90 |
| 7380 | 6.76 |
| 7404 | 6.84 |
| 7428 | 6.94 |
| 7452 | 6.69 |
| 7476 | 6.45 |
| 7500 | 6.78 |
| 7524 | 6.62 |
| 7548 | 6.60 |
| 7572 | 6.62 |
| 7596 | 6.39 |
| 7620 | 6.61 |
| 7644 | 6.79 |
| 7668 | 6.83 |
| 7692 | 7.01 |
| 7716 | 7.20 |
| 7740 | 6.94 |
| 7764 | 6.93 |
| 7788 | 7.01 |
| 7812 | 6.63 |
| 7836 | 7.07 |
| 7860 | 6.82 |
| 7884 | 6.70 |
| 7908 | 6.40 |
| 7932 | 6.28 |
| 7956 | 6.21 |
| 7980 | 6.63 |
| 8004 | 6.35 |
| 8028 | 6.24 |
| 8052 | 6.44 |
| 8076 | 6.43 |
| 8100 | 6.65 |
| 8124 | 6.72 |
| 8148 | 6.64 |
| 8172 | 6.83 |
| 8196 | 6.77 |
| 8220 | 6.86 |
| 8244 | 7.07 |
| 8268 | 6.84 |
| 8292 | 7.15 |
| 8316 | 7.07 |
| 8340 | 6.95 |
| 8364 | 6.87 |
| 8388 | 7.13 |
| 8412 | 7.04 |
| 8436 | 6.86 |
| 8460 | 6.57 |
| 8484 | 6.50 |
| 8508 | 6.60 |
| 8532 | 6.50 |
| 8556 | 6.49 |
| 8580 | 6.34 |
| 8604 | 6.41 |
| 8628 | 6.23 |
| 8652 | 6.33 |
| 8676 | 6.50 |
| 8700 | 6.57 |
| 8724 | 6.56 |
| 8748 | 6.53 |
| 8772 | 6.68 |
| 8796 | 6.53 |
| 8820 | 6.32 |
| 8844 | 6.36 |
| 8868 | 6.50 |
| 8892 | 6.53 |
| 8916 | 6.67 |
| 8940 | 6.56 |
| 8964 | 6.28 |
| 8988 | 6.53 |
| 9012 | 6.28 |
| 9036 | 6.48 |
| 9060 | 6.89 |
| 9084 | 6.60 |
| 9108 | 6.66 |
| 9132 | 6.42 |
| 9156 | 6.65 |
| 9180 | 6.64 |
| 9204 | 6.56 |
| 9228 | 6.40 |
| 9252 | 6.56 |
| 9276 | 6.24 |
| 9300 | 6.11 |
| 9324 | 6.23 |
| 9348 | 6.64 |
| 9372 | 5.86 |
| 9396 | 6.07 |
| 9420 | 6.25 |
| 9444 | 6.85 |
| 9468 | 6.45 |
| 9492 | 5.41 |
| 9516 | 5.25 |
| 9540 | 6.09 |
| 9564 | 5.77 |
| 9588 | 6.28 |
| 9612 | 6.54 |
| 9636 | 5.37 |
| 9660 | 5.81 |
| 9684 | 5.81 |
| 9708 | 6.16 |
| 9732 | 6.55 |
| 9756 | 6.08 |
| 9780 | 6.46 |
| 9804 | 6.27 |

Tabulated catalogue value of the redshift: 0.113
